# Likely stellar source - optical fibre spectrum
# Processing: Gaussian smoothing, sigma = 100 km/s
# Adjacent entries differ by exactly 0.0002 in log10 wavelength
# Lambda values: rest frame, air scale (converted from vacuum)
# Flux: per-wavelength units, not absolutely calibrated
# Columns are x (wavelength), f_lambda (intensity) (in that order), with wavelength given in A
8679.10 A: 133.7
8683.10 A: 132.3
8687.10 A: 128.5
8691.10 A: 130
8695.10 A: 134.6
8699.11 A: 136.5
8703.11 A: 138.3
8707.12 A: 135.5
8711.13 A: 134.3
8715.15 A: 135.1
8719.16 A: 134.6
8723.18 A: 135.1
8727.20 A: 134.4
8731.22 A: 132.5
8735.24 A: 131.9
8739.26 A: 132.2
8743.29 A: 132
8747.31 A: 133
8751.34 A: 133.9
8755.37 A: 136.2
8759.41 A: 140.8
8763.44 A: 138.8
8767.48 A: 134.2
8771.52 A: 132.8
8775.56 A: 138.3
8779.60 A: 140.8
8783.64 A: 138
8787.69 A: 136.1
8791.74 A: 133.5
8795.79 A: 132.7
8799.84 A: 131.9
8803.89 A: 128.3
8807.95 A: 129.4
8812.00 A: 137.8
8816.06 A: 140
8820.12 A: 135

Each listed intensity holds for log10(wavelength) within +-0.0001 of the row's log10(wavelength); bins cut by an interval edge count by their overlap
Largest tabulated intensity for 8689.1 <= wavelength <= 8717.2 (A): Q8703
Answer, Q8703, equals 138.3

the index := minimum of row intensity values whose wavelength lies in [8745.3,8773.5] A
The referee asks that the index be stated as 132.8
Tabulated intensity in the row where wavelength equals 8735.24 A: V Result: 131.9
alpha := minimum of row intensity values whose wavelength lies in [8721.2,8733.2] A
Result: 132.5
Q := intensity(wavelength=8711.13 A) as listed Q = 134.3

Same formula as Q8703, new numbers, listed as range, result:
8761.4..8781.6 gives 140.8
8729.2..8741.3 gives 132.5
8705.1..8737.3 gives 135.5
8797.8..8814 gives 137.8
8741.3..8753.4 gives 133.9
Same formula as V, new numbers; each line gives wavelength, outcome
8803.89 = 128.3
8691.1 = 130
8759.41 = 140.8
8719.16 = 134.6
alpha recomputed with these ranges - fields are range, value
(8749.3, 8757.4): 133.9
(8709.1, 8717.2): 134.3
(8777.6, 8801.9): 131.9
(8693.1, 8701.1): 134.6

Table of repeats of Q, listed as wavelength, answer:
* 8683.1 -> 132.3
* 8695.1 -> 134.6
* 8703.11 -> 138.3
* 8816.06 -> 140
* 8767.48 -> 134.2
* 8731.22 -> 132.5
